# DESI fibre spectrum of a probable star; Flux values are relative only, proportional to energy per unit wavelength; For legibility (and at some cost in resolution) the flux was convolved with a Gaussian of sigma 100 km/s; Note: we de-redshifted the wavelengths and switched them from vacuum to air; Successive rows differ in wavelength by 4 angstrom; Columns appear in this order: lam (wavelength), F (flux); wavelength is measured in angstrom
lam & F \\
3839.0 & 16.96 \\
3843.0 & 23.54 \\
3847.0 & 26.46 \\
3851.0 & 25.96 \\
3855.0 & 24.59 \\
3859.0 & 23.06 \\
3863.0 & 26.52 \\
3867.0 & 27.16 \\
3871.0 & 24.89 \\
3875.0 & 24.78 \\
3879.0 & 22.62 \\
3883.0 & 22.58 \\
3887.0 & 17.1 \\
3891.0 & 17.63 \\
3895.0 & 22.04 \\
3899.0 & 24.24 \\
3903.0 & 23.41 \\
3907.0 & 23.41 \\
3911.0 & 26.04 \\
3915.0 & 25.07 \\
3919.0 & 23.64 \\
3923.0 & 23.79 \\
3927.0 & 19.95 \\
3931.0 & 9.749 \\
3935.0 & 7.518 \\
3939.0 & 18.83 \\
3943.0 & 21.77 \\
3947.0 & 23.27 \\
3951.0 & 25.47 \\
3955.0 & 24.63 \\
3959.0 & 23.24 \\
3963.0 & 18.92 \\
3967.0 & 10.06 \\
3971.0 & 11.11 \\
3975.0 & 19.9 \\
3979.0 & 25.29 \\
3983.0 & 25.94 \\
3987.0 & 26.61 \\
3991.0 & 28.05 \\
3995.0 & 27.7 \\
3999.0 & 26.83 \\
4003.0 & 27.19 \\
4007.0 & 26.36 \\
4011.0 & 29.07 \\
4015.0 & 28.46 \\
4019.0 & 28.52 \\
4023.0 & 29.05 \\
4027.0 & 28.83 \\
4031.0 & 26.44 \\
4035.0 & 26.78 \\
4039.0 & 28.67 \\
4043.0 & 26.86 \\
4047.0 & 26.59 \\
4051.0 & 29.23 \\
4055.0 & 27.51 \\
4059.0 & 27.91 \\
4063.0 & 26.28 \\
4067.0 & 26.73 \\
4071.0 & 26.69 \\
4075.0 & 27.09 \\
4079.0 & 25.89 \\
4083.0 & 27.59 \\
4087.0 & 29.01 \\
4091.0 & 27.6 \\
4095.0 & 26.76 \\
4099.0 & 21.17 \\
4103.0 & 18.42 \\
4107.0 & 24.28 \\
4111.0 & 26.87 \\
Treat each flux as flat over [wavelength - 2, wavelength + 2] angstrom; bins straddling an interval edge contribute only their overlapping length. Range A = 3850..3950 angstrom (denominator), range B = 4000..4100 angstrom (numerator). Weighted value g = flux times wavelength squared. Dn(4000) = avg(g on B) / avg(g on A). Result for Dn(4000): 1.3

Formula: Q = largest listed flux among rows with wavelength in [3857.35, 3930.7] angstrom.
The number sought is 27.16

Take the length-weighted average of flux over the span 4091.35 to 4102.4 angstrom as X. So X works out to 23.8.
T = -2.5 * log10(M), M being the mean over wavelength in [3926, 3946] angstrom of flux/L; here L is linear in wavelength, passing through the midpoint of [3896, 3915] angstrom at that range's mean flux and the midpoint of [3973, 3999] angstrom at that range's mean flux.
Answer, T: 0.494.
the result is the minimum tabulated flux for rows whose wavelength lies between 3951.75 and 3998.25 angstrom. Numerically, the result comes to 10.06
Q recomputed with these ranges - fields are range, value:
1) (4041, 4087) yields 29.23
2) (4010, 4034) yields 29.07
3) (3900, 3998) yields 28.05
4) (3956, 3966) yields 23.24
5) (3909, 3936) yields 26.04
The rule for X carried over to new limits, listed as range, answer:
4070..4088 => 27.2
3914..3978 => 19.2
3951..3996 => 22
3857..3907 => 23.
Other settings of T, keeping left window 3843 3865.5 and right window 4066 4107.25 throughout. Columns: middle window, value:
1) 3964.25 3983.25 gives 0.39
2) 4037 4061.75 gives -0.09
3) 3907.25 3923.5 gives 0.03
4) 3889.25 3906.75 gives 0.15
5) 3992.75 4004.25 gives -0.07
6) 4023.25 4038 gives -0.09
